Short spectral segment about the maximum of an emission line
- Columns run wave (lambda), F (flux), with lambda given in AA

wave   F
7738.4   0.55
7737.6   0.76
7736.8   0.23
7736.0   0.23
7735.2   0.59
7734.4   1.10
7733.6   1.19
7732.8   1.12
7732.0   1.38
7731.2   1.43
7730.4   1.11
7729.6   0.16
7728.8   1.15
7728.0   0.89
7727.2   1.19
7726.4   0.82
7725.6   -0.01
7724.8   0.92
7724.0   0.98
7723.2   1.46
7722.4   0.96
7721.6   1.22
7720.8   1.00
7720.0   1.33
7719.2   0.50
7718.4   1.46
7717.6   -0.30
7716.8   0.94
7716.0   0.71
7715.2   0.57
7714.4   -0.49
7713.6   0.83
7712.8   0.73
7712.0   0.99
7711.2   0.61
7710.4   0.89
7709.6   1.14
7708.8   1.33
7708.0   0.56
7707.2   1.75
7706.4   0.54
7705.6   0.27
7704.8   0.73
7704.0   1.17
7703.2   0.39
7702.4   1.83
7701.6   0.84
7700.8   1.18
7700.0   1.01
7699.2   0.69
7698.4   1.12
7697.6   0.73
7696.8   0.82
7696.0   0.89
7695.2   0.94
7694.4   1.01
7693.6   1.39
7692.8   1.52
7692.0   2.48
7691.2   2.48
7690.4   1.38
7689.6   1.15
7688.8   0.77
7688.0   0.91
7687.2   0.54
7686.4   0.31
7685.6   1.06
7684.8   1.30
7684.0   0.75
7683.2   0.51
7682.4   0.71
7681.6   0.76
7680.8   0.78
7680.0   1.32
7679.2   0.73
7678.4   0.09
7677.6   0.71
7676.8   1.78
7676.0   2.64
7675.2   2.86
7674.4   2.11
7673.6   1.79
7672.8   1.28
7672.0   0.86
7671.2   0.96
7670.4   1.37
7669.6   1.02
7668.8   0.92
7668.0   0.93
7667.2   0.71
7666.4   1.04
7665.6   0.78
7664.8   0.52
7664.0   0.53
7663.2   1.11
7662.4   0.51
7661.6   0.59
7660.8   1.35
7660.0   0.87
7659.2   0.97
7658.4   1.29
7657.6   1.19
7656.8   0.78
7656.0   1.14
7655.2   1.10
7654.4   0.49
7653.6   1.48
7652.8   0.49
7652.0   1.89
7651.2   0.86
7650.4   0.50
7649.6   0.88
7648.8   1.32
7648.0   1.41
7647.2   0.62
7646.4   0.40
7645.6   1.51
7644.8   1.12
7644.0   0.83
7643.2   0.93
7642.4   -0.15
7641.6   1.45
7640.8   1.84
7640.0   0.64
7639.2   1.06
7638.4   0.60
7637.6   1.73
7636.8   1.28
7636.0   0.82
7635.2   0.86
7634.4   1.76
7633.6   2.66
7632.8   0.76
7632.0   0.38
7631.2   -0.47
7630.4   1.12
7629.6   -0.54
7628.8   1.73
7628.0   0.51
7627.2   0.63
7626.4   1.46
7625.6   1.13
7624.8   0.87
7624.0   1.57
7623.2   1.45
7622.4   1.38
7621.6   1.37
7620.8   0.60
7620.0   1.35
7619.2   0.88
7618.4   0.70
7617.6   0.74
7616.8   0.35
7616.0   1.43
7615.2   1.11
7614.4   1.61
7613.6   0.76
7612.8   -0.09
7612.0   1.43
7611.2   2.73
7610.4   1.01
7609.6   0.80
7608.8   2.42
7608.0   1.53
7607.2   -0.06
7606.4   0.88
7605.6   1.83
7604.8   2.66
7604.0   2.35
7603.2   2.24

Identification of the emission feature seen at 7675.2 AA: [S II]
